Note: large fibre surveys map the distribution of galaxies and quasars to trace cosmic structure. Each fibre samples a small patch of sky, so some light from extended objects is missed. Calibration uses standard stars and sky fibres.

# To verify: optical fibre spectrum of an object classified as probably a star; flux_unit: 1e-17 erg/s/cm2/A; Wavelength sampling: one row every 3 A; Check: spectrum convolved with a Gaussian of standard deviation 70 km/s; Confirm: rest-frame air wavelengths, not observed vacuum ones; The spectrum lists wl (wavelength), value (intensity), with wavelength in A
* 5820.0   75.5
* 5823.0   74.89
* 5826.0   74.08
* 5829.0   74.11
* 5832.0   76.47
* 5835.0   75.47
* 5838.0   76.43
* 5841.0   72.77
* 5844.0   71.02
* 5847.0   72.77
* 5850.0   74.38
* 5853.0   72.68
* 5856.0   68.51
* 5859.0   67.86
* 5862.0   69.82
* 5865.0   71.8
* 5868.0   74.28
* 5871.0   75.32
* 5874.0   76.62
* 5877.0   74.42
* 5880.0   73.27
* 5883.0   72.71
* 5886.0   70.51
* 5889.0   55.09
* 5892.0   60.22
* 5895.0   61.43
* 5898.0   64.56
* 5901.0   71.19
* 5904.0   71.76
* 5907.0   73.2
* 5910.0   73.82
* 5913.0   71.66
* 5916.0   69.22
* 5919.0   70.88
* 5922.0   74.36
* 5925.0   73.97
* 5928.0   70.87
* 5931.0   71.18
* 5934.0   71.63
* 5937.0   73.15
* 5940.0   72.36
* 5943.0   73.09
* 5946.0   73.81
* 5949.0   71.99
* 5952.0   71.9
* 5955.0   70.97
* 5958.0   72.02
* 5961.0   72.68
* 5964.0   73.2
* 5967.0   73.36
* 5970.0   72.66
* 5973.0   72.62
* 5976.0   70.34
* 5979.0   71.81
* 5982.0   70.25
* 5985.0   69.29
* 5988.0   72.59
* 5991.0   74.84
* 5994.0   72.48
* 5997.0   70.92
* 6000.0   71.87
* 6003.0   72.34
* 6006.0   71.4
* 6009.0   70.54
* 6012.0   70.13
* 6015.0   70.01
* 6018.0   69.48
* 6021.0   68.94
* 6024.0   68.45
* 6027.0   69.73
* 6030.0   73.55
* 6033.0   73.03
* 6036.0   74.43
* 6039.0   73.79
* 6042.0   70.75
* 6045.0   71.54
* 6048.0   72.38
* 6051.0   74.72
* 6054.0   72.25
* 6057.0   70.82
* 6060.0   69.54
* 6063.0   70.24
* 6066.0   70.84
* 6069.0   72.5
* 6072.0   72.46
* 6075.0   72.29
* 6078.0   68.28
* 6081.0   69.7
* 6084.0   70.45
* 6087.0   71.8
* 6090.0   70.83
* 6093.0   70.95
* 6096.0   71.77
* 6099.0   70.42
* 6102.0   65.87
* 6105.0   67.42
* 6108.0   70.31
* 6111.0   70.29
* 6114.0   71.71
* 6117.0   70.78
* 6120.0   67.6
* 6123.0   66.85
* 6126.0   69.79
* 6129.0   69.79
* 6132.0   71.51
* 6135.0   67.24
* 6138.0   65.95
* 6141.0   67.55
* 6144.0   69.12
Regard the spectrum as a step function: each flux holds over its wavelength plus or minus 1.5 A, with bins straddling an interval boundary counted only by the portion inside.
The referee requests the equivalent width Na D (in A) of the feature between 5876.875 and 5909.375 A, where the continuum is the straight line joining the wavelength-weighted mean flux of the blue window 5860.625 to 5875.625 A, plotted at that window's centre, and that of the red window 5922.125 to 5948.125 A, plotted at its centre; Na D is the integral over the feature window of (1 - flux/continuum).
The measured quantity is 2.36 A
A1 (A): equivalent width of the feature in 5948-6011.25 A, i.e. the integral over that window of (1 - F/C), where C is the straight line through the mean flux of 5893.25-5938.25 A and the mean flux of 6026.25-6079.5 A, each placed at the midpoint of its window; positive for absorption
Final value -0.5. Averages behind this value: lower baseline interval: 70.8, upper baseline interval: 71.9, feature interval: 71.9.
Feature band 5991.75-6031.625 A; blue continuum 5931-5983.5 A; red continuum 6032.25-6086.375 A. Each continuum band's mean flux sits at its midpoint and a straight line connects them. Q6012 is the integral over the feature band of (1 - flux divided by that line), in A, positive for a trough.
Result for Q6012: 0.6 A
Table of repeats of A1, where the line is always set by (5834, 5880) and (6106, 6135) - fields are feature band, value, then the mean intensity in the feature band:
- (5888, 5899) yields 1.84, 60.4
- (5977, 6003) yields -0.18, 71.8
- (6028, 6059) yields -0.88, 72.6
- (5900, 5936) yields 0.08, 72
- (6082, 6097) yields -0.22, 71.1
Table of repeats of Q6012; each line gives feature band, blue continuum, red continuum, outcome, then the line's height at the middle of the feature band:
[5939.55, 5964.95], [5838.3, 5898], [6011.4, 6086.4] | -0.6 A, 70.7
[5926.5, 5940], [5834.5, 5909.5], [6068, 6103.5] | -0.2 A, 70.7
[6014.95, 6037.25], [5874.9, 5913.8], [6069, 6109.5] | -0.4 A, 69.8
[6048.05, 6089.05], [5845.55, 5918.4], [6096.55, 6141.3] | -1.2 A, 69.3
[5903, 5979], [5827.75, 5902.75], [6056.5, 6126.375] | -1.7 A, 70.7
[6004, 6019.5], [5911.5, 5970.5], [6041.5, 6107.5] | 0.2 A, 71.5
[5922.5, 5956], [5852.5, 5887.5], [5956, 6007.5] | -0.1 A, 72.1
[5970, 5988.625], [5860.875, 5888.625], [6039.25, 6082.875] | 0.2 A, 71.9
